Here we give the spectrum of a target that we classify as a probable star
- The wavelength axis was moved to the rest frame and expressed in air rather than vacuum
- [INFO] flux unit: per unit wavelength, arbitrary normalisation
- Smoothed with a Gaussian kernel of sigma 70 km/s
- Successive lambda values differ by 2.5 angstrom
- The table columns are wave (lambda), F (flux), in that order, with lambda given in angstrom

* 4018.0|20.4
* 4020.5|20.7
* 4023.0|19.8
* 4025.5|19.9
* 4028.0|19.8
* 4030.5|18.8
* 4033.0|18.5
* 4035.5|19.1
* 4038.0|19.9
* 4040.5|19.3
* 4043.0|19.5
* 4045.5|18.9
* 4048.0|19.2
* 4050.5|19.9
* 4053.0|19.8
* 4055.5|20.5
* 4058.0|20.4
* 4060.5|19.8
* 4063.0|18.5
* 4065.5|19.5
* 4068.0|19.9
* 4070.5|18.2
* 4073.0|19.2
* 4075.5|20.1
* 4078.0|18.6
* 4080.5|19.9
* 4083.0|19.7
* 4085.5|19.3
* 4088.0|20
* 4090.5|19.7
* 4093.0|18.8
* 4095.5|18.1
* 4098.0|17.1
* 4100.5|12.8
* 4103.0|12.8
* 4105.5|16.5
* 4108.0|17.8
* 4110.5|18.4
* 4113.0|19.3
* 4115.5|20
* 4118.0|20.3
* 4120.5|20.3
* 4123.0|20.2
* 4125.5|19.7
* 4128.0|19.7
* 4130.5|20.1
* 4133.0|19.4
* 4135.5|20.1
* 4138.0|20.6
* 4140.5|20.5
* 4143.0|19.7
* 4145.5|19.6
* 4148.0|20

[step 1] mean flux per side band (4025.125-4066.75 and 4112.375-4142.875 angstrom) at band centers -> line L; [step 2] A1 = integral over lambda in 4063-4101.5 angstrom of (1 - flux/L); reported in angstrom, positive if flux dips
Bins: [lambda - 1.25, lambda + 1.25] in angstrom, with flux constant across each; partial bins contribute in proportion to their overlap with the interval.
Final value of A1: 1.9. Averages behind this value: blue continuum 19.5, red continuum 20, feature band 18.8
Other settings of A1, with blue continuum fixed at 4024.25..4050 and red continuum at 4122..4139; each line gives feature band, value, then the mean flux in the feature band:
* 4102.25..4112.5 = 1.6 angstrom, 16.8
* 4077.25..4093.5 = 0.1 angstrom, 19.5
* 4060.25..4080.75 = 0.3 angstrom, 19.2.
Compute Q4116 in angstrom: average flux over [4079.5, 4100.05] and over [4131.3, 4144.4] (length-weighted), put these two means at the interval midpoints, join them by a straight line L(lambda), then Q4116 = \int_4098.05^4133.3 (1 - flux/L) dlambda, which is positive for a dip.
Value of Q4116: 2.2 angstrom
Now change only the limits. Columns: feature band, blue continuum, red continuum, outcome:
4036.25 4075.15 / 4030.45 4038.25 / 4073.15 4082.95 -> -0.5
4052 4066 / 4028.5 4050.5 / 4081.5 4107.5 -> -0.9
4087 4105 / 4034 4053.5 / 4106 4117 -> 1.8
